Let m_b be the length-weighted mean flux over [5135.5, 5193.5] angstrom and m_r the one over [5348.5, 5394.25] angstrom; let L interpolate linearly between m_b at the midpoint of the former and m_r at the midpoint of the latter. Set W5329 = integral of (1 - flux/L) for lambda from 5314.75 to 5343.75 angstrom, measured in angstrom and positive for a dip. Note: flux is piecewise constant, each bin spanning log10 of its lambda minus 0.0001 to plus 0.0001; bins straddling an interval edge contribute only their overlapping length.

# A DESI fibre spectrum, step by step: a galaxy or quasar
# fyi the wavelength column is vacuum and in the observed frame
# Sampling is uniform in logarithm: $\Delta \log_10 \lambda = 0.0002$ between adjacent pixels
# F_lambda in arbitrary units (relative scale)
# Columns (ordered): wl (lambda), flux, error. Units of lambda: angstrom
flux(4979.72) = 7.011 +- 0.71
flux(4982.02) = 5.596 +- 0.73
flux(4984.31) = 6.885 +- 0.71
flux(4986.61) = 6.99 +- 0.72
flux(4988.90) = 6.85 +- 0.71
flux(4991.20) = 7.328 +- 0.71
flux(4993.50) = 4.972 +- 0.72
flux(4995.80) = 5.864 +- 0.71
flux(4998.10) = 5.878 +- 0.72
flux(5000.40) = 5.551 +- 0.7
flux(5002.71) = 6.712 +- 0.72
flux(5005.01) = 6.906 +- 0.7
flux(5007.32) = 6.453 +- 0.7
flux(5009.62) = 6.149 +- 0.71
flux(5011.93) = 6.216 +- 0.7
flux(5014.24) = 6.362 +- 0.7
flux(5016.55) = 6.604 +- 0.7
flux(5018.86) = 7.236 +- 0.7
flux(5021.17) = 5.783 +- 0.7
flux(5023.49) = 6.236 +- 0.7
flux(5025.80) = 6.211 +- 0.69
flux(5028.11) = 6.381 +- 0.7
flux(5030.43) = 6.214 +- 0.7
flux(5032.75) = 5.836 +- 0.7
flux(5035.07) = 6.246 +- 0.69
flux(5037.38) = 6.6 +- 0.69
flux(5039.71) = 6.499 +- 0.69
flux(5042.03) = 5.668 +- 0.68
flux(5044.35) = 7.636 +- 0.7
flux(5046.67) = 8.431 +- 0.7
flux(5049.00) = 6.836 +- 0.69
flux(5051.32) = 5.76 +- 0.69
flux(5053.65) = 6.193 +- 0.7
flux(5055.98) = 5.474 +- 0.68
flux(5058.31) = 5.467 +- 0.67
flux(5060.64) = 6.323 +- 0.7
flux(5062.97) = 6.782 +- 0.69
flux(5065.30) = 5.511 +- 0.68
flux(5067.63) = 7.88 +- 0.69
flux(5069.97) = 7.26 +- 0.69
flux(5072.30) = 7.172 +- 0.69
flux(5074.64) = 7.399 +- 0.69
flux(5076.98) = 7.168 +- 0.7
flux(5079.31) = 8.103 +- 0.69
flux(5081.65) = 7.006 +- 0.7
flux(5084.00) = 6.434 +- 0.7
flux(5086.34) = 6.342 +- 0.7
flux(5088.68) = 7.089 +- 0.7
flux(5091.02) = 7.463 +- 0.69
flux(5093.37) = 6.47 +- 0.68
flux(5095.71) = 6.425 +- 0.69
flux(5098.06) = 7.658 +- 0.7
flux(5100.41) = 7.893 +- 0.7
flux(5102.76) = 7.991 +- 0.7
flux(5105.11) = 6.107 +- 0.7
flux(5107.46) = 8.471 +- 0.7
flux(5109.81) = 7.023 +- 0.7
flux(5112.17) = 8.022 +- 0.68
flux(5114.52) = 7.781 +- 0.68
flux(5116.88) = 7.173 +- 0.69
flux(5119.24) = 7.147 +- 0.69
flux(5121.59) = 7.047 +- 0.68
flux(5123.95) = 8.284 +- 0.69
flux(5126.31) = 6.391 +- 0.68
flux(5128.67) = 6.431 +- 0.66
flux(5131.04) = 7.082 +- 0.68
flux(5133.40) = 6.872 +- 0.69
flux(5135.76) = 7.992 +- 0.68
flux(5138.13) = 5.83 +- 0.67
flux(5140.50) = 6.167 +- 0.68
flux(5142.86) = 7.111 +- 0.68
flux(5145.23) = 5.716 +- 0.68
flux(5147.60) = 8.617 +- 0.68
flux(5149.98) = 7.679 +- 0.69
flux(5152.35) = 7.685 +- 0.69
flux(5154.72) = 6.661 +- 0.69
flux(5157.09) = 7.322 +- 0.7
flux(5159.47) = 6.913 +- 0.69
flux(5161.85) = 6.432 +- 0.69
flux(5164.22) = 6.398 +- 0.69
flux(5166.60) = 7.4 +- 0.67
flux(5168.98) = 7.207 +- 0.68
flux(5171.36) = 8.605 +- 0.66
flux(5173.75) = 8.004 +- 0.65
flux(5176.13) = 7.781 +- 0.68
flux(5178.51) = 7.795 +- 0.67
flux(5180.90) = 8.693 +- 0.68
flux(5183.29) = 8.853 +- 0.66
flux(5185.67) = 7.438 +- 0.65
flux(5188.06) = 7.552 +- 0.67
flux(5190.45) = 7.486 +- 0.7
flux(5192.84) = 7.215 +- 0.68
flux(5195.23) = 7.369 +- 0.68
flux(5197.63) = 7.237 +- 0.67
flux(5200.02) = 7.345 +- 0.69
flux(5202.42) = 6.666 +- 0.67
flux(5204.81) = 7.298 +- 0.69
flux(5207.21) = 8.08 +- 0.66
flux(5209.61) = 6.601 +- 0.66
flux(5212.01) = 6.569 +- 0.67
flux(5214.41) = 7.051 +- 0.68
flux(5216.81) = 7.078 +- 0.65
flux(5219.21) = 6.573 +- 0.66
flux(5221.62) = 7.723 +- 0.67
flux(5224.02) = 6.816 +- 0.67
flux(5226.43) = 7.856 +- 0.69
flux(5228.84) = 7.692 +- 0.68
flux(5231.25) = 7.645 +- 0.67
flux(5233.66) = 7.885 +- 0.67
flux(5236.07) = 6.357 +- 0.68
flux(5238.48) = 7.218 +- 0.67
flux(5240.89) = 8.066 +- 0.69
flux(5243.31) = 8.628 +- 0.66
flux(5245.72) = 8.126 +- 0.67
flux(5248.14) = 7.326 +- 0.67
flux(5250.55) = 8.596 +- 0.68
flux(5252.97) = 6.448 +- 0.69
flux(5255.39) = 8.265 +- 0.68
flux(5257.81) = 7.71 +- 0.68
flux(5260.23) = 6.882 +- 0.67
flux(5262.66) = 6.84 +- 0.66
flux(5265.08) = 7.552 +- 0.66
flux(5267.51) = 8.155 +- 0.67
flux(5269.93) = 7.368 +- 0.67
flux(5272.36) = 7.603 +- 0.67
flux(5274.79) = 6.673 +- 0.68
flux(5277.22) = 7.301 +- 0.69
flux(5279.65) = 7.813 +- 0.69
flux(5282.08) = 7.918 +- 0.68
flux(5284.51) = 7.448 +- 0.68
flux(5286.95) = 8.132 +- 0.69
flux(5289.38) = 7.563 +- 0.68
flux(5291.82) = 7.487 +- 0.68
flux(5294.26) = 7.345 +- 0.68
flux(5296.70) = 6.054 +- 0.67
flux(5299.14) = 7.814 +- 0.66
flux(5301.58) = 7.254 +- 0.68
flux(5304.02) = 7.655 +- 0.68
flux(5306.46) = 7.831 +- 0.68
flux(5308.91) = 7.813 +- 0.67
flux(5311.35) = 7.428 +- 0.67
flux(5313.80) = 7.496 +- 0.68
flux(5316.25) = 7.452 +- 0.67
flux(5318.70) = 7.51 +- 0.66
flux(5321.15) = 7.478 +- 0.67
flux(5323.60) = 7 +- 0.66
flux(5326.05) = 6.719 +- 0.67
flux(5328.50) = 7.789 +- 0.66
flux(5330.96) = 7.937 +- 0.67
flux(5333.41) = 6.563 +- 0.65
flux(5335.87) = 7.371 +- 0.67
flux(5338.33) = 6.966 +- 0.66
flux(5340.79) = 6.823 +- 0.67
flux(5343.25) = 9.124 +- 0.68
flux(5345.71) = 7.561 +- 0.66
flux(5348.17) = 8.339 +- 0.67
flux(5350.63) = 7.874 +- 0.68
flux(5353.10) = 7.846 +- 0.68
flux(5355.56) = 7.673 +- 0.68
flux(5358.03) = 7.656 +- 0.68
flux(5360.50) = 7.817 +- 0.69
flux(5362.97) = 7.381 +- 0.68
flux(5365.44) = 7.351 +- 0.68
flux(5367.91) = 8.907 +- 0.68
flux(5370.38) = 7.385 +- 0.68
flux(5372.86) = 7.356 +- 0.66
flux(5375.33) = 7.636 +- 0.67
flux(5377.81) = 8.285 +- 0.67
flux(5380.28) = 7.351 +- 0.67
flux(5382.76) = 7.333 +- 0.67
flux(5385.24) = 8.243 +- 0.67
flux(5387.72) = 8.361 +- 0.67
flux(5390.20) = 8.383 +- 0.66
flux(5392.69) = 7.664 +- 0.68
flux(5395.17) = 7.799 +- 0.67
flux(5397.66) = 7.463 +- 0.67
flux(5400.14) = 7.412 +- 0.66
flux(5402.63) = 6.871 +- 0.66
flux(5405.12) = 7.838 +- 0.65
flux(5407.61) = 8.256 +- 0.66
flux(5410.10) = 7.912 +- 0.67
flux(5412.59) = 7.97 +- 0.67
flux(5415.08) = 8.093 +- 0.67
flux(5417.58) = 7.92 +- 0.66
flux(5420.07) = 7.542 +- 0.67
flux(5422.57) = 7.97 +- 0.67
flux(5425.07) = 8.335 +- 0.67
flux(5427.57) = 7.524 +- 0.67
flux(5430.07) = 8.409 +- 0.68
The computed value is 1.41 angstrom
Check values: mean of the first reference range 7.37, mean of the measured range 7.35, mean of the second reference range 7.82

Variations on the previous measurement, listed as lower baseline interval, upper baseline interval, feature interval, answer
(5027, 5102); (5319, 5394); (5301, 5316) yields -0.1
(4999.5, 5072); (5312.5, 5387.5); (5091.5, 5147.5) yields -3.1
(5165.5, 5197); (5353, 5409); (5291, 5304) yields 0.9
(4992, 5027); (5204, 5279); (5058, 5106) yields -2.8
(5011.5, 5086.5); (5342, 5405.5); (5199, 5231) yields 0.1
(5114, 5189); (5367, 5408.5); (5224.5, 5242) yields -0.1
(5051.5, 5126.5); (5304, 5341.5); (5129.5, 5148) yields 0.7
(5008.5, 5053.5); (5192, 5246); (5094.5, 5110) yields -1.3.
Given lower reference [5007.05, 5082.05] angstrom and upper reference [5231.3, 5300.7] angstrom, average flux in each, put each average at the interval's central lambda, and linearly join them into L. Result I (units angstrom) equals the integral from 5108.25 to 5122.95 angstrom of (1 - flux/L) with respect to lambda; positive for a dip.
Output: -1.1 angstrom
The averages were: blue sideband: 6.58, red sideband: 7.52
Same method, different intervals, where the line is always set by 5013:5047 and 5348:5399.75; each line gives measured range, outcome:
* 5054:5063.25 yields 0.9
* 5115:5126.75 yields -0.8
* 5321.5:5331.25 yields 0.4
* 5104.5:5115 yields -1.2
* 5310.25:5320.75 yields 0.1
